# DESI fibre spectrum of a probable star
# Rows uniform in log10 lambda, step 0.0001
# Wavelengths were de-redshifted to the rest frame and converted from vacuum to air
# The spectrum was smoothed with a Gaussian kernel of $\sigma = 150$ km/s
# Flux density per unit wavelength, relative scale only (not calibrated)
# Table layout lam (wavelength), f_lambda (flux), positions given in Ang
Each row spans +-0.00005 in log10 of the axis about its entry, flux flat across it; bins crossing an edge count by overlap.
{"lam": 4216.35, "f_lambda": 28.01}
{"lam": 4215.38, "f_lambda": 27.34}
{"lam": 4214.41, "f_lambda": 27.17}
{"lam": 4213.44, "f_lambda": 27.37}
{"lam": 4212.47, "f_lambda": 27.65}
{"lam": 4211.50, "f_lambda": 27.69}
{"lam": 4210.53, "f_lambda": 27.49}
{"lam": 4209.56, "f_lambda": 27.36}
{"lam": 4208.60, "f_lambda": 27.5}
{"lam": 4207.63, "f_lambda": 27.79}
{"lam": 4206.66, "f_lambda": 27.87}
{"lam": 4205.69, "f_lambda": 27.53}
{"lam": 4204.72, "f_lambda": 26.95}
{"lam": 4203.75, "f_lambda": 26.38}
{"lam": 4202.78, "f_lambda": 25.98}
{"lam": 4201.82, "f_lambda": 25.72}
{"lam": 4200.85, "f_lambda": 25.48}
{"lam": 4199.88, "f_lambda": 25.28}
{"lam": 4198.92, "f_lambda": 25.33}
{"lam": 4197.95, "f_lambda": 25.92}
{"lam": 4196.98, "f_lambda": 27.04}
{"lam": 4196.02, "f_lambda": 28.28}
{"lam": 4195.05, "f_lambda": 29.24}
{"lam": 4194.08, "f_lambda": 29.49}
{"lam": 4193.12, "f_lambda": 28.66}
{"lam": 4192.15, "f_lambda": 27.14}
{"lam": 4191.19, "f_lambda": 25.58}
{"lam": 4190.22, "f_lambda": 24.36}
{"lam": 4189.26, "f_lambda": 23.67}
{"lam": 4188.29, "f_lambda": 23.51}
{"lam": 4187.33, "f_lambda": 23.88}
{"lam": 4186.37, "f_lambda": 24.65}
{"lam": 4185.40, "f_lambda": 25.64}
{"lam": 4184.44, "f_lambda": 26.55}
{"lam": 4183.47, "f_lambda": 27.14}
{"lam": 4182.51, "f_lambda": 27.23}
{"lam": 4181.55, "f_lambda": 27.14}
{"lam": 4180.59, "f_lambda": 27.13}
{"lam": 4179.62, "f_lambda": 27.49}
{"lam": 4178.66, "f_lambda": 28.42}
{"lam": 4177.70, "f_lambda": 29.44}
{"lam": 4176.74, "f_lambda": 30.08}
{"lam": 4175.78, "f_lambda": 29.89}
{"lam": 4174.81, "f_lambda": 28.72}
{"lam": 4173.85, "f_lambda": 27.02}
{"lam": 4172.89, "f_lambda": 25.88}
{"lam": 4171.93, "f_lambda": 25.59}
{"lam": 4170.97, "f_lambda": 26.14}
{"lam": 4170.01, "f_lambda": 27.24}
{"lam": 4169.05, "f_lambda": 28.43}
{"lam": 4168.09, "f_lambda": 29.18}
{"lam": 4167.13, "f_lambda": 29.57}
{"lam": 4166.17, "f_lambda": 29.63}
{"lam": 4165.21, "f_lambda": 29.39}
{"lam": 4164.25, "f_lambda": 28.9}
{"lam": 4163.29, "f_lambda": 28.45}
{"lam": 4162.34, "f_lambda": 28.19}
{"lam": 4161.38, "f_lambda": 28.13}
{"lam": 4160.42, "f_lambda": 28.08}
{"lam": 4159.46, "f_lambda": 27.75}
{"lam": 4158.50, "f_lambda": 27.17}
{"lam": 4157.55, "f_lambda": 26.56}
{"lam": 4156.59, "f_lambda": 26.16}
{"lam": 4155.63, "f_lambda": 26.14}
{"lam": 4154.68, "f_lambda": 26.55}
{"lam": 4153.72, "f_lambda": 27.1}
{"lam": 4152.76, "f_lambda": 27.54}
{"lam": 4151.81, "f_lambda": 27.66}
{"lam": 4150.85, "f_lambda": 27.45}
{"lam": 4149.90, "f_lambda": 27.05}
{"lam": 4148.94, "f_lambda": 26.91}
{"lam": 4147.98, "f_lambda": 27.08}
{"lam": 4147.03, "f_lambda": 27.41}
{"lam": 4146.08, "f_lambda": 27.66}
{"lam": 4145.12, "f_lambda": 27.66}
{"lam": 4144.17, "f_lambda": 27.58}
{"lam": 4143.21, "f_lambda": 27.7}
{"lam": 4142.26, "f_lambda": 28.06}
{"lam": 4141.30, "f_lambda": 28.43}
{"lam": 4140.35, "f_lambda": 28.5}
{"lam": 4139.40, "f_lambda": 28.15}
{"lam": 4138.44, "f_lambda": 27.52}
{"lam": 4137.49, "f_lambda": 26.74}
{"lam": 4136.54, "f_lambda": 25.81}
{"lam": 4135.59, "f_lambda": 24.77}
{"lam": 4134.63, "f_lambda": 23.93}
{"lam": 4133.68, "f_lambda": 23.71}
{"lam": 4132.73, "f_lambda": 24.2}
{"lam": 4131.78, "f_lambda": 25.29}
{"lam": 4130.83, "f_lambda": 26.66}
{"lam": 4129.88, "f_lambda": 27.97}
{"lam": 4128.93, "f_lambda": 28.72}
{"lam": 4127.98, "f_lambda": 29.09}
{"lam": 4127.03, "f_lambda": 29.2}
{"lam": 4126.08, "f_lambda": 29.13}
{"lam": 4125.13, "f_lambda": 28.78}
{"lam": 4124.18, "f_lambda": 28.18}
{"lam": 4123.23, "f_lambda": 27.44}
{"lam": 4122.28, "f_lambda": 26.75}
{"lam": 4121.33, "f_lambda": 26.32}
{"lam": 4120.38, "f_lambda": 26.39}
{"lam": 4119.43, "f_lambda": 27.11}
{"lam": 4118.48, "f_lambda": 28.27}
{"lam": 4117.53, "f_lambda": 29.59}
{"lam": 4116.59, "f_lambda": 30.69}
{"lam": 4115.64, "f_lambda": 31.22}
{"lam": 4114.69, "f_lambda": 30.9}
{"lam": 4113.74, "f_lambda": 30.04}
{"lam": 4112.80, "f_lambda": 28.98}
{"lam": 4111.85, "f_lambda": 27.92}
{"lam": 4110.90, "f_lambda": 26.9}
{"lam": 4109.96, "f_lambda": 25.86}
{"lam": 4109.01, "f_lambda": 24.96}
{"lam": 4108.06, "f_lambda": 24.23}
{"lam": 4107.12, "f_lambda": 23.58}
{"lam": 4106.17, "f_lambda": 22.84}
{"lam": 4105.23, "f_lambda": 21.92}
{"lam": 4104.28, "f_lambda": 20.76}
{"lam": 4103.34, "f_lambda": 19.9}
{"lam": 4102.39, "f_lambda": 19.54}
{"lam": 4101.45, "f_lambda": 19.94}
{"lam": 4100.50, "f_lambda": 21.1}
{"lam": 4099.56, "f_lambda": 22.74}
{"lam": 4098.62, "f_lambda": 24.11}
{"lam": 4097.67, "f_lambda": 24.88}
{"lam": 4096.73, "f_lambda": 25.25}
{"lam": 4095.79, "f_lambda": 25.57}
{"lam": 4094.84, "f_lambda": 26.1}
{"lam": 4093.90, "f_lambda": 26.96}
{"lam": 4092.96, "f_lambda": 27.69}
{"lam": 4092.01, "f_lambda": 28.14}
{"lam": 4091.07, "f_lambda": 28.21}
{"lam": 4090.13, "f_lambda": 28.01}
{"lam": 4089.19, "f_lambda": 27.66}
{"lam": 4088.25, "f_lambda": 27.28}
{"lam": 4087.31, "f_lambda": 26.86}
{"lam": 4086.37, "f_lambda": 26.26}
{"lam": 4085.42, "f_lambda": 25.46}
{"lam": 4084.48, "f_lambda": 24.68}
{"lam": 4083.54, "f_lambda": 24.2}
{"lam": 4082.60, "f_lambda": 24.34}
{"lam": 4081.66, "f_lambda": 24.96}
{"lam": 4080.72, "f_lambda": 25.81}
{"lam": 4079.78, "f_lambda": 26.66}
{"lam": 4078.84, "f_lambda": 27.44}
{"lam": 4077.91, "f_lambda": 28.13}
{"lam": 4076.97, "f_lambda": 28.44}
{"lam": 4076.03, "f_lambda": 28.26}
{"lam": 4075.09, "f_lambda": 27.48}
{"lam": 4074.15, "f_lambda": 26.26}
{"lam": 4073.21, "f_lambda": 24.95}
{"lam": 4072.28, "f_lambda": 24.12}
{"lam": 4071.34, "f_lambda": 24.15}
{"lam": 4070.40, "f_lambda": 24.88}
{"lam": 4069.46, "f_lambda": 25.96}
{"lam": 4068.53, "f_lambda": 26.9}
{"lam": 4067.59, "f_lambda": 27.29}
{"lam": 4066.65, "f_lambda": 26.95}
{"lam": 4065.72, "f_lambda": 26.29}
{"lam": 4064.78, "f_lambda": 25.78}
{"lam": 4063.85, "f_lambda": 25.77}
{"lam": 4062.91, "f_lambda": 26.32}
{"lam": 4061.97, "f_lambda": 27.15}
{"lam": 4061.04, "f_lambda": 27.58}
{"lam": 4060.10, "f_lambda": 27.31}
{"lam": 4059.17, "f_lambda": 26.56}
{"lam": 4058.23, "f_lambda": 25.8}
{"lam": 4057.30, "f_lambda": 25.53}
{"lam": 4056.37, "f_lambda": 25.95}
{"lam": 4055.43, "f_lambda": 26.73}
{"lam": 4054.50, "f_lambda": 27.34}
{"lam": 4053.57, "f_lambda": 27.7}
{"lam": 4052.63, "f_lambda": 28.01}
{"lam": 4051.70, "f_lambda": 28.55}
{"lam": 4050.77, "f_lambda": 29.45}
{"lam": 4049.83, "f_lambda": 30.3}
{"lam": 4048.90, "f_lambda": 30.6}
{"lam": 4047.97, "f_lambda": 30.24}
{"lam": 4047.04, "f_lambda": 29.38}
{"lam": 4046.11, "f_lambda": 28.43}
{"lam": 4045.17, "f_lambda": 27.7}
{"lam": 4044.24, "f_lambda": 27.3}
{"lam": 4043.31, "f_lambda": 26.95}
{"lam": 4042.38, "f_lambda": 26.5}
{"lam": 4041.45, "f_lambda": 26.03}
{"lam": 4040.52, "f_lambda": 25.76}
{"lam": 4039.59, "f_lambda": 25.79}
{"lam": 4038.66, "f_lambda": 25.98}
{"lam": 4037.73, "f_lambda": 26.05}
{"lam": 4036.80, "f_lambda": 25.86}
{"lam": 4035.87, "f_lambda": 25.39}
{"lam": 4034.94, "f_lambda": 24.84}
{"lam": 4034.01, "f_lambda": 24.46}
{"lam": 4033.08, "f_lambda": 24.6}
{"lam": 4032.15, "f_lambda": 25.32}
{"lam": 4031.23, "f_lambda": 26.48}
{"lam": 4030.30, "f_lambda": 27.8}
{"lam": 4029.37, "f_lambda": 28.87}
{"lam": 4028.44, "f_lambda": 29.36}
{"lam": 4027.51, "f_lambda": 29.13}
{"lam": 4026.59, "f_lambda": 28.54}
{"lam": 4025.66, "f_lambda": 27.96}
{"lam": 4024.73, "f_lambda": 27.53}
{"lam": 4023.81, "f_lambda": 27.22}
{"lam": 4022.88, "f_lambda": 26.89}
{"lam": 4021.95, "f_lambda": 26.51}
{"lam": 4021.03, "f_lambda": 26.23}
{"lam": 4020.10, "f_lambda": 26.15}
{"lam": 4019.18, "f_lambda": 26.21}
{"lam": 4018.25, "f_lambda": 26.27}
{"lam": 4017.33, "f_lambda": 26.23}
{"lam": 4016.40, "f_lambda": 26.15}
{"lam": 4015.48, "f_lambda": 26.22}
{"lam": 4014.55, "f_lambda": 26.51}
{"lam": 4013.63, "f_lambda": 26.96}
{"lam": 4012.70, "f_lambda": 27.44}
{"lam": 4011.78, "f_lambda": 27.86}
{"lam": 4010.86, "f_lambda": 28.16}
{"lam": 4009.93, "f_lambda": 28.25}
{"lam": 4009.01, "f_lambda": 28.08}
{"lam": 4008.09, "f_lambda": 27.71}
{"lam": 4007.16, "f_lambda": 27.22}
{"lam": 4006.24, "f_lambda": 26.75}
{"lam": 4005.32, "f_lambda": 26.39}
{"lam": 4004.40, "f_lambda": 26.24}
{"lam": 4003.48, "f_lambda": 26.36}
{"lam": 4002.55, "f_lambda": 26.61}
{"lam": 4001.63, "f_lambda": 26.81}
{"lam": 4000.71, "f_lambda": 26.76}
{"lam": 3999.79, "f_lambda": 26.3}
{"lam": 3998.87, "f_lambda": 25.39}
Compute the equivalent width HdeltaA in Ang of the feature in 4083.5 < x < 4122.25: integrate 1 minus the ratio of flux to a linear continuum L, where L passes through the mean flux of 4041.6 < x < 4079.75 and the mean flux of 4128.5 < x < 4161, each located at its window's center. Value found 1.7 Ang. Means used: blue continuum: 27.1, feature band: 25.9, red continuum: 26.9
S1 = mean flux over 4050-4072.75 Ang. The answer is 26.6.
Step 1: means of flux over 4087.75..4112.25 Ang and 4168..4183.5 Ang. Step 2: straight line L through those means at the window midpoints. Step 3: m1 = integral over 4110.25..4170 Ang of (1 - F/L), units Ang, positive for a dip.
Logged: -3.2 Ang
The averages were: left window 24.7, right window 27.8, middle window 27.7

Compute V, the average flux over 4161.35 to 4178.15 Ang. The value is 28.3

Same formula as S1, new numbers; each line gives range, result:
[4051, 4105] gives 25.8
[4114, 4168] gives 27.6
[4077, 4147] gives 26.4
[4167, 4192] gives 26.9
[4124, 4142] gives 27.1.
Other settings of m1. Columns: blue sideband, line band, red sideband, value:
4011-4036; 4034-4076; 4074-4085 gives -0.35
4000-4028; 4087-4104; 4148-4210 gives 1.37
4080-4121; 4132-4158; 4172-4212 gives -0.47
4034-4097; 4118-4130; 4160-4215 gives -0.43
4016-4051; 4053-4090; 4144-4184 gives 1.25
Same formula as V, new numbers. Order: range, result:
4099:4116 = 24.6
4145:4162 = 27.2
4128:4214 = 27.1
